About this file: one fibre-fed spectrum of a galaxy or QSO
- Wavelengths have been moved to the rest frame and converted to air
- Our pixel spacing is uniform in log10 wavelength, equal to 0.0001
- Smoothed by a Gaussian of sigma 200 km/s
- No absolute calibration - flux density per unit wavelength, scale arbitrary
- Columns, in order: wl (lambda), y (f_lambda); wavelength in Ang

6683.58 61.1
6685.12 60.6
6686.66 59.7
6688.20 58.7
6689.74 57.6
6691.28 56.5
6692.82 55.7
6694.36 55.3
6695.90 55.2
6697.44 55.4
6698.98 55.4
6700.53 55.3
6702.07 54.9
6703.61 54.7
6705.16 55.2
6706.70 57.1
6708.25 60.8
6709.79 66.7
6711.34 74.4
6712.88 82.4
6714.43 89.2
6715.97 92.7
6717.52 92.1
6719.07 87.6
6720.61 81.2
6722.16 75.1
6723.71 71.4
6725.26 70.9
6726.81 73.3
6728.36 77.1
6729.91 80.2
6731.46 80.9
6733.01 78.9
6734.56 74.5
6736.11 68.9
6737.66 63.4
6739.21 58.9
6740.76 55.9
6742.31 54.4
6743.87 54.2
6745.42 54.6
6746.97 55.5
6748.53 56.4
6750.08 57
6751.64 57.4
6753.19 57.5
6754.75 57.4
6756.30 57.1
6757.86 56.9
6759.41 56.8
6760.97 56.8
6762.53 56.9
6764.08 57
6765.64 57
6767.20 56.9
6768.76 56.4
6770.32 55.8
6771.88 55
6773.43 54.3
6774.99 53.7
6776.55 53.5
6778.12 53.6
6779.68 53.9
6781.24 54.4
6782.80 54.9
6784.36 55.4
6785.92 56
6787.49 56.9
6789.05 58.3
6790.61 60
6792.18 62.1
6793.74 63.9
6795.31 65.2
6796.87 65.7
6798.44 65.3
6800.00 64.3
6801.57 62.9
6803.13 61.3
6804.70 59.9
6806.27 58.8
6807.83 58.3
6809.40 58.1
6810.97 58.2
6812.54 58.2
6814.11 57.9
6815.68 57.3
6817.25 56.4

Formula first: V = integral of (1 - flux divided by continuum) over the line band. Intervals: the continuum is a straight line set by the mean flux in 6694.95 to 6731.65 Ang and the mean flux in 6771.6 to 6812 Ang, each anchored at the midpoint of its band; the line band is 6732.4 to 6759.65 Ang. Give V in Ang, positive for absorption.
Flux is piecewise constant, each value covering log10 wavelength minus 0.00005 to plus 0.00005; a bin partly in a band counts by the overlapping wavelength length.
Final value 2.48 Ang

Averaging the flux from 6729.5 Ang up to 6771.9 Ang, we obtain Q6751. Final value 60.2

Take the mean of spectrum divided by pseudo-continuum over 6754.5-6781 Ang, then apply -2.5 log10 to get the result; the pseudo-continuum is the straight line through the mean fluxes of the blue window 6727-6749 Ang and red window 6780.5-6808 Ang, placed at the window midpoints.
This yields 0.13 mag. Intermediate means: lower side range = 65.6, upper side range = 60.3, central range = 55.8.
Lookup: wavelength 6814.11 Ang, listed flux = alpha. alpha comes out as 57.9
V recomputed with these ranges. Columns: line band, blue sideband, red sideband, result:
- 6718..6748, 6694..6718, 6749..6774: -3.8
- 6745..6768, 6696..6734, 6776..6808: 2.9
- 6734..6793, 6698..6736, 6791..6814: 8.2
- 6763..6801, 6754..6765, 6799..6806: 1.1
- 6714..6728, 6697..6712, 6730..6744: -4.1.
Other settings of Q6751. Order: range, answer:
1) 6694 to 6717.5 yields 65.4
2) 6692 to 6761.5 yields 65.4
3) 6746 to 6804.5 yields 57.8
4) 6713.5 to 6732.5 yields 80.9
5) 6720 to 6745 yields 69.6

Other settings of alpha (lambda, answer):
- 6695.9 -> 55.2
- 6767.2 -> 56.9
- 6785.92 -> 56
